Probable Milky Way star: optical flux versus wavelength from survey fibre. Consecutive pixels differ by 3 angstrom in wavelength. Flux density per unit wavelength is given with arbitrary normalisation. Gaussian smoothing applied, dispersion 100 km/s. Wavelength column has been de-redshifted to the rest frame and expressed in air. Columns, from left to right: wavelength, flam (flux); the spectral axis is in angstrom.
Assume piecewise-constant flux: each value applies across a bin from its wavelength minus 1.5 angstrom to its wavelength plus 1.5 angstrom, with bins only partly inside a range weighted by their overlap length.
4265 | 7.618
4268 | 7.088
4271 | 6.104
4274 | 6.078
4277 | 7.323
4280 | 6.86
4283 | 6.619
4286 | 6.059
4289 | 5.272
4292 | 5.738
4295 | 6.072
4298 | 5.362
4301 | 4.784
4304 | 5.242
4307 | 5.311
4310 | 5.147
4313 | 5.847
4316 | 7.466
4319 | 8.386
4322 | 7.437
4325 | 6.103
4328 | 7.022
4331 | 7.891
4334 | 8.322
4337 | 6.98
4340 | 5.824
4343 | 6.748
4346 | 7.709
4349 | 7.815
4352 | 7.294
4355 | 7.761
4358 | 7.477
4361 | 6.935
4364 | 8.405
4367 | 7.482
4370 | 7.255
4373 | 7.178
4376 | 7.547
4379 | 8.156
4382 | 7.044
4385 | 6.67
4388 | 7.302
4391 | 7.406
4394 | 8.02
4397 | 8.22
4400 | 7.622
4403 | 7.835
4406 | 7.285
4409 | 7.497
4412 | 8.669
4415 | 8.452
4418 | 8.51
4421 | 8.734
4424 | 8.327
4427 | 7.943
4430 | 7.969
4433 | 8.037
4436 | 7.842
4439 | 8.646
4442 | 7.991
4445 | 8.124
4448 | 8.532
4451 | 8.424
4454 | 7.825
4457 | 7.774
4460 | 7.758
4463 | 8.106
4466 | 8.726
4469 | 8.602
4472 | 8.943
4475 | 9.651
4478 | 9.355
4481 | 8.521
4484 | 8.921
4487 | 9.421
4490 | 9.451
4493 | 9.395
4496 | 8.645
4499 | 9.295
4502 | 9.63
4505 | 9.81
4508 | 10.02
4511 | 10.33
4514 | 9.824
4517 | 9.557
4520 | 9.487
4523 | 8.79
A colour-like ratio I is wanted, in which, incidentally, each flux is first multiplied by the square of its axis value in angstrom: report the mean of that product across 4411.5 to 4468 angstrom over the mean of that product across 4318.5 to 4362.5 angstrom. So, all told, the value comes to 1.2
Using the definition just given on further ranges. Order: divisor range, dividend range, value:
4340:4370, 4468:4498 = 1.30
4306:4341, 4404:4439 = 1.24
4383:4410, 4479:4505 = 1.28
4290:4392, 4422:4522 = 1.35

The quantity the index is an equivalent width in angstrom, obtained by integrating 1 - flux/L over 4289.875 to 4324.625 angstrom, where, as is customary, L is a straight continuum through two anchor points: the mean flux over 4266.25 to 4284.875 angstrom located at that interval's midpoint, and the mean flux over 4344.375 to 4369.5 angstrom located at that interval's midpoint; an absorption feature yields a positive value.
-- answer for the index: 4.9 angstrom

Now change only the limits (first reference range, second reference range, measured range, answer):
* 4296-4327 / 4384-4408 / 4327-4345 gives -1.70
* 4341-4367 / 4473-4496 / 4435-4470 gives 2.32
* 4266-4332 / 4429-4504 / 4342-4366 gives -1.52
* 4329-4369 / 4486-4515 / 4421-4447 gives 1.44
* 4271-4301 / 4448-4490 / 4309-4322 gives -0.70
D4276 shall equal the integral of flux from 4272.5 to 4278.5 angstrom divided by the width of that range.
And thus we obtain 6.7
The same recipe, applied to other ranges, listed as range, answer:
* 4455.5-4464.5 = 7.88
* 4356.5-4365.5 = 7.61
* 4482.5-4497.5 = 9.17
